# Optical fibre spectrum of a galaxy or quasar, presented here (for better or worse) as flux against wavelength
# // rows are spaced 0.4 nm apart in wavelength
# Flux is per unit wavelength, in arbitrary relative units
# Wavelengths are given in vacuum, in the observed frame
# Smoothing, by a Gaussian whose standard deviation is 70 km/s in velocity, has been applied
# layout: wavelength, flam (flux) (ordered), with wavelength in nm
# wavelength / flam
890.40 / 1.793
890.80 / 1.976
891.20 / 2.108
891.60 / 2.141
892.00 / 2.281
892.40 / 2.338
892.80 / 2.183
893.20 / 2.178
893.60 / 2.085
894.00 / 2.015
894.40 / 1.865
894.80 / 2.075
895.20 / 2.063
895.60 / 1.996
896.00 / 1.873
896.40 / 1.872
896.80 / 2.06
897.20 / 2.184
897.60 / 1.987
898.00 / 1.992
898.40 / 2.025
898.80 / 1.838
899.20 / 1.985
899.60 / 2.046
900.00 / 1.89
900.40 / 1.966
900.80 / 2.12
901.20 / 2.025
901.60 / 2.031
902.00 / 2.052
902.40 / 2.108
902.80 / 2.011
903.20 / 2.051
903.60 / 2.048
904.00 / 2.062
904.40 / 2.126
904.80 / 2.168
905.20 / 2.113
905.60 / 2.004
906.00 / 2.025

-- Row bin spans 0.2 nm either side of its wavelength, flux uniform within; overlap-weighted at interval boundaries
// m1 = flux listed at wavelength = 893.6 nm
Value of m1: 2.085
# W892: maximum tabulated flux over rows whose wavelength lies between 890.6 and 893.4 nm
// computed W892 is 2.338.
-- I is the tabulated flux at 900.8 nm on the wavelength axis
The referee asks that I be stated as 2.12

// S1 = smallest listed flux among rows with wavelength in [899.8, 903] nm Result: 1.89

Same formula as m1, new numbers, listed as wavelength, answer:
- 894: 2.015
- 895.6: 1.996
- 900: 1.89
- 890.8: 1.976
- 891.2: 2.108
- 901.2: 2.025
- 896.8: 2.06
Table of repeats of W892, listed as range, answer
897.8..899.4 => 2.025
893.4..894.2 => 2.085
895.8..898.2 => 2.184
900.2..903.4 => 2.12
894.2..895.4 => 2.075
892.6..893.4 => 2.183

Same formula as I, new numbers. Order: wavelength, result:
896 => 1.873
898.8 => 1.838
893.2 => 2.178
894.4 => 1.865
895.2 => 2.063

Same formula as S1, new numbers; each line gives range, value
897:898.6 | 1.987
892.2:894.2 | 2.015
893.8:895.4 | 1.865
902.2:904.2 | 2.011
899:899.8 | 1.985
